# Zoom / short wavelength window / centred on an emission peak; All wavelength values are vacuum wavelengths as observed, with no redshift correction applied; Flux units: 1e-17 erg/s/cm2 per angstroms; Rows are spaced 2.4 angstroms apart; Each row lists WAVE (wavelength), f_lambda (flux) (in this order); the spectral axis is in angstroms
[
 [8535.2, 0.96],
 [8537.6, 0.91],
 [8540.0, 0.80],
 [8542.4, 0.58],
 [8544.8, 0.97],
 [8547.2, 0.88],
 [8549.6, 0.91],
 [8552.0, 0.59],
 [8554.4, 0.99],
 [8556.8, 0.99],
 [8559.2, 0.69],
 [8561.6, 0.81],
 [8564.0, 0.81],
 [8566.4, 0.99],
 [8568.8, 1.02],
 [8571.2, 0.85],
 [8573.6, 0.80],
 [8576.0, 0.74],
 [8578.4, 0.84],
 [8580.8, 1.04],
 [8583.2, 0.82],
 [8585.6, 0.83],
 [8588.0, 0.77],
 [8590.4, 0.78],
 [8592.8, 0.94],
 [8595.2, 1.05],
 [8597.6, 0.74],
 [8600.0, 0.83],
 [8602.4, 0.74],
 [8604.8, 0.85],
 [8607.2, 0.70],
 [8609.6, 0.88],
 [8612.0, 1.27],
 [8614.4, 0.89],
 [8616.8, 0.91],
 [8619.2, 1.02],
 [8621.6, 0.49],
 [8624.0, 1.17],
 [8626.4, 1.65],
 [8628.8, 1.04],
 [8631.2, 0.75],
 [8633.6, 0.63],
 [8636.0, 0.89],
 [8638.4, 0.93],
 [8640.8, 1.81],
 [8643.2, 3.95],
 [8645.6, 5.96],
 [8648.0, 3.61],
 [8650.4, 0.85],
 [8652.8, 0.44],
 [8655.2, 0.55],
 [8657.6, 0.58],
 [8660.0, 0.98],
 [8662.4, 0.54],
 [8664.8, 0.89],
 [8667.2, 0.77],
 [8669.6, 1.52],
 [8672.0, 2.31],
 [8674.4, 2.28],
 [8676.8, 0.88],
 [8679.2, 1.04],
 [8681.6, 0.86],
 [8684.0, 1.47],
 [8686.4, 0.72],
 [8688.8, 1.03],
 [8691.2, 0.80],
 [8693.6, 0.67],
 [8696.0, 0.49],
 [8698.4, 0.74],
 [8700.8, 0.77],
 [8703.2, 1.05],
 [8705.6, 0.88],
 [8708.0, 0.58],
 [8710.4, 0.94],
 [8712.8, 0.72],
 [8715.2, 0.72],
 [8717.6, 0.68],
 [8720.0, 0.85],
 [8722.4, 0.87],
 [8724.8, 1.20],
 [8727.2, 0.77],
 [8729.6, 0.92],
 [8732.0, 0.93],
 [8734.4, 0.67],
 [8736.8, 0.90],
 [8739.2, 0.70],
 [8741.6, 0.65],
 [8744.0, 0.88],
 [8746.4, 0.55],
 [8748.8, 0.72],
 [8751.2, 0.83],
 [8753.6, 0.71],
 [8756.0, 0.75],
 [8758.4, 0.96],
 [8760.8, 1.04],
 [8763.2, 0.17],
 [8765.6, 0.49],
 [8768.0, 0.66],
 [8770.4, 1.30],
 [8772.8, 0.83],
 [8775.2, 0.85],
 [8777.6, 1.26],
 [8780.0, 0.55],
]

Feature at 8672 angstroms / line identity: [N II] 6583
